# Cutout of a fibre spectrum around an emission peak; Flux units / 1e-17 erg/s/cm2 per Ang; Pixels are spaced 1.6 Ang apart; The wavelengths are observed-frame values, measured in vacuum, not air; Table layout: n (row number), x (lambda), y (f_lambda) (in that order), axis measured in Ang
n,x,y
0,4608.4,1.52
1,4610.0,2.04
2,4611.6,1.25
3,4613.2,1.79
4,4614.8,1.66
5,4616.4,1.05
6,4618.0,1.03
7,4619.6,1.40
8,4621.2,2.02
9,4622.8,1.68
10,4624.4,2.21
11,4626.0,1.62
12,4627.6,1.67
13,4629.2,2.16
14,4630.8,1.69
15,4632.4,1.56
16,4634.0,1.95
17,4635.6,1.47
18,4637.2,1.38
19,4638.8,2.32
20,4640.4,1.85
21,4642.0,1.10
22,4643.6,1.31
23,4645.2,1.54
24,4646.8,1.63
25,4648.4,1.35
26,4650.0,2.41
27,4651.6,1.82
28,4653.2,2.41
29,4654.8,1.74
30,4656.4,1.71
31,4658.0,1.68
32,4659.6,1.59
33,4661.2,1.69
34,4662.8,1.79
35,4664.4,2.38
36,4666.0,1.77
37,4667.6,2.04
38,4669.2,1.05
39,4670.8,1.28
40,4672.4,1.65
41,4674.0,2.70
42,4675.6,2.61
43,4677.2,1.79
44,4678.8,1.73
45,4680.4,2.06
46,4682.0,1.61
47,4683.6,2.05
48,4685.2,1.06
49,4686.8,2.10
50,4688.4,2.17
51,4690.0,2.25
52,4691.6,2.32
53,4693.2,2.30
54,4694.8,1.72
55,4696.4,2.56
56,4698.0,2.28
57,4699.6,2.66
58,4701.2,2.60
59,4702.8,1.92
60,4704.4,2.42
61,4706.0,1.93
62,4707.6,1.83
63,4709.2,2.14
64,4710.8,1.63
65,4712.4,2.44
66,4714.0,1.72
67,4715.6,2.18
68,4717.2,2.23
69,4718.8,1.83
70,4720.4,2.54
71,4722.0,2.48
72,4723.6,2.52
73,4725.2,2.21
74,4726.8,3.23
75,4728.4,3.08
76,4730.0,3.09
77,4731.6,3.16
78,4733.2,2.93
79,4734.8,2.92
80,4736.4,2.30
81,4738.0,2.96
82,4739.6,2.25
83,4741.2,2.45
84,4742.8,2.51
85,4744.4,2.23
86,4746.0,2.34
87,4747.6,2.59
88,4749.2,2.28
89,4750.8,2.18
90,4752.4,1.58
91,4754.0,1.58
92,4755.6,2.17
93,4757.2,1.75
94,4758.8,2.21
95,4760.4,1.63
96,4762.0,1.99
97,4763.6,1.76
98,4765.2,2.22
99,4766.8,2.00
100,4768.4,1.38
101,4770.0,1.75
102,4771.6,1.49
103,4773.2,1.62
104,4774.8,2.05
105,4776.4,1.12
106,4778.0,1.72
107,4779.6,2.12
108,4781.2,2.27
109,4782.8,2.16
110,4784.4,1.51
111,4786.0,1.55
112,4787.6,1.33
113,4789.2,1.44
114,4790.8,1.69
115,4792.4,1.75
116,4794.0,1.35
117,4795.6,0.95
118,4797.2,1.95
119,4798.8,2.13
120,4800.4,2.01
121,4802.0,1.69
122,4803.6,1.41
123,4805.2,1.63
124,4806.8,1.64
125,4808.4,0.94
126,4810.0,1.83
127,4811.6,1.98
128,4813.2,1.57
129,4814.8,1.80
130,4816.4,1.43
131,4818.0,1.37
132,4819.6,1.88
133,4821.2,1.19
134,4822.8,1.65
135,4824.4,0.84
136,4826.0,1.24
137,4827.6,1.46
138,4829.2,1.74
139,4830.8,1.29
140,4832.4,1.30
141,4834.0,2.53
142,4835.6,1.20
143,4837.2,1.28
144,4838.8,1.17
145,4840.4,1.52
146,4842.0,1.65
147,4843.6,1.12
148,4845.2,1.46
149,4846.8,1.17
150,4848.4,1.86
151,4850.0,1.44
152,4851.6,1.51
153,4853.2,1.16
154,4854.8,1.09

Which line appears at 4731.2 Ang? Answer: C III]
